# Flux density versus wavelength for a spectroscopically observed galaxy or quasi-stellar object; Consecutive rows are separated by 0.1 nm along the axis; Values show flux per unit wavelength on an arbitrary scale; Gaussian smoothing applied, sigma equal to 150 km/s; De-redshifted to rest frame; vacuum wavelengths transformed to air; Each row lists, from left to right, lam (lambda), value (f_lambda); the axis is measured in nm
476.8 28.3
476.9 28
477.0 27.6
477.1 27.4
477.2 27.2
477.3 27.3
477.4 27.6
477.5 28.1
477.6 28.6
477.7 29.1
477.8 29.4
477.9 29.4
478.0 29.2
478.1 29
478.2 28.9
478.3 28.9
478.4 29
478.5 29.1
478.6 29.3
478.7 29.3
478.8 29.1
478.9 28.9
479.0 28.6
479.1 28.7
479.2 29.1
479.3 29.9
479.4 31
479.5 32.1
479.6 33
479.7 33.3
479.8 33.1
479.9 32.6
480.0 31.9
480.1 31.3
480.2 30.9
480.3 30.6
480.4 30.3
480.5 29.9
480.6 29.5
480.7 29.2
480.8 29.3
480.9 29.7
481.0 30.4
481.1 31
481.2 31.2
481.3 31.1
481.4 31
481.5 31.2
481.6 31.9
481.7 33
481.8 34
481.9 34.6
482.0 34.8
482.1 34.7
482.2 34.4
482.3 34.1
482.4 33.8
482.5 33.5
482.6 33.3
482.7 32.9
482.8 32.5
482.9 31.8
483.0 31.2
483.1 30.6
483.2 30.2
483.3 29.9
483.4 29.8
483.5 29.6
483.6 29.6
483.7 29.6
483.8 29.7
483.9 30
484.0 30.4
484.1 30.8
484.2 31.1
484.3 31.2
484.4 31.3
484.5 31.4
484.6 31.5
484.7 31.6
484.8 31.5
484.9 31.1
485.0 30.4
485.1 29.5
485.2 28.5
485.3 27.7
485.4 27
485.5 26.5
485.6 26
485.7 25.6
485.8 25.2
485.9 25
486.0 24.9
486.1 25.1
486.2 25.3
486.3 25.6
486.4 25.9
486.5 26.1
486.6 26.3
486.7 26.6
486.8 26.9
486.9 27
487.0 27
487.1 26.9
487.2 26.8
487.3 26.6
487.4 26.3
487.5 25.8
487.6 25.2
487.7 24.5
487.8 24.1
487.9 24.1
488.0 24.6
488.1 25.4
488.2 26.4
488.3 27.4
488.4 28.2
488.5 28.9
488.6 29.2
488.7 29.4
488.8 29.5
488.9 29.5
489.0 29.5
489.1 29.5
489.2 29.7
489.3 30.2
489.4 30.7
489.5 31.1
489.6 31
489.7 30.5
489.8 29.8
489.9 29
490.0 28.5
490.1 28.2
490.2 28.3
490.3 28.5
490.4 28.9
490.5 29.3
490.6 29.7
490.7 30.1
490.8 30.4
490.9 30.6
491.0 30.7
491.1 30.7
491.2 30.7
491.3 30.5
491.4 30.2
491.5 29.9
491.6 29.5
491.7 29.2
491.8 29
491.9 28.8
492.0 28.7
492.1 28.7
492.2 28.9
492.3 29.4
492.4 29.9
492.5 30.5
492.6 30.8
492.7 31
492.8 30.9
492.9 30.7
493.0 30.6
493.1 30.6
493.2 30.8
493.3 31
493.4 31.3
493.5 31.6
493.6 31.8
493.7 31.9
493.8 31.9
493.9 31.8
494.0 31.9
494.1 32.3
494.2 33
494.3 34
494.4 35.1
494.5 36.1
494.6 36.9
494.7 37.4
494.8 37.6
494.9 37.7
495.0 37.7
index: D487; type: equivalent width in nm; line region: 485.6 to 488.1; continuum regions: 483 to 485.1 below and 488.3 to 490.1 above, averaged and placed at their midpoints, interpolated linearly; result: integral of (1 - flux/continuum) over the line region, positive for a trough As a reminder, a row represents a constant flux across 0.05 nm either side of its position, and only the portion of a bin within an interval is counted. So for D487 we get 0.36 nm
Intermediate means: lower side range 30.6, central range 25.7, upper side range 29.6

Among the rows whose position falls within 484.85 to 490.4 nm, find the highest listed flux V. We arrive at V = 31.1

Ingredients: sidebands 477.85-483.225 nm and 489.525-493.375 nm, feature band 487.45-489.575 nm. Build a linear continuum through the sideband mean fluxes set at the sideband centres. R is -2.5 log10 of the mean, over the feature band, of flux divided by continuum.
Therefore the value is 0.09 mag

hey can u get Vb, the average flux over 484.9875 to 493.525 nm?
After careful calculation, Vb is 28.4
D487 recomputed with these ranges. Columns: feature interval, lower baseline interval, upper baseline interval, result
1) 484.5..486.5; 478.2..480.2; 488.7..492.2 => 0.16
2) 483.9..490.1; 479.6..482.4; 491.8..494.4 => 0.67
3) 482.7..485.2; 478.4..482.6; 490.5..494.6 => 0.04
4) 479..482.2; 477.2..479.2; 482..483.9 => -0.12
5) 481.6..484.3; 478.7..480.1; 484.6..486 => -0.25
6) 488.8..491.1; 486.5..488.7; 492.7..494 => -0.11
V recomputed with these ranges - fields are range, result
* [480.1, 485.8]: 34.8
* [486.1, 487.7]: 27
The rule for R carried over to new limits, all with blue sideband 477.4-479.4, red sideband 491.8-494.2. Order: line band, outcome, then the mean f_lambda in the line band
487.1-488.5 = 0.16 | 25.9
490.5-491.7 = 0.01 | 30.2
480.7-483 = -0.10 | 32.4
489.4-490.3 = 0.03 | 29.6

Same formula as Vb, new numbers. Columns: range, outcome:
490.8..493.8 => 30.3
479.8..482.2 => 31.6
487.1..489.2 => 27.1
